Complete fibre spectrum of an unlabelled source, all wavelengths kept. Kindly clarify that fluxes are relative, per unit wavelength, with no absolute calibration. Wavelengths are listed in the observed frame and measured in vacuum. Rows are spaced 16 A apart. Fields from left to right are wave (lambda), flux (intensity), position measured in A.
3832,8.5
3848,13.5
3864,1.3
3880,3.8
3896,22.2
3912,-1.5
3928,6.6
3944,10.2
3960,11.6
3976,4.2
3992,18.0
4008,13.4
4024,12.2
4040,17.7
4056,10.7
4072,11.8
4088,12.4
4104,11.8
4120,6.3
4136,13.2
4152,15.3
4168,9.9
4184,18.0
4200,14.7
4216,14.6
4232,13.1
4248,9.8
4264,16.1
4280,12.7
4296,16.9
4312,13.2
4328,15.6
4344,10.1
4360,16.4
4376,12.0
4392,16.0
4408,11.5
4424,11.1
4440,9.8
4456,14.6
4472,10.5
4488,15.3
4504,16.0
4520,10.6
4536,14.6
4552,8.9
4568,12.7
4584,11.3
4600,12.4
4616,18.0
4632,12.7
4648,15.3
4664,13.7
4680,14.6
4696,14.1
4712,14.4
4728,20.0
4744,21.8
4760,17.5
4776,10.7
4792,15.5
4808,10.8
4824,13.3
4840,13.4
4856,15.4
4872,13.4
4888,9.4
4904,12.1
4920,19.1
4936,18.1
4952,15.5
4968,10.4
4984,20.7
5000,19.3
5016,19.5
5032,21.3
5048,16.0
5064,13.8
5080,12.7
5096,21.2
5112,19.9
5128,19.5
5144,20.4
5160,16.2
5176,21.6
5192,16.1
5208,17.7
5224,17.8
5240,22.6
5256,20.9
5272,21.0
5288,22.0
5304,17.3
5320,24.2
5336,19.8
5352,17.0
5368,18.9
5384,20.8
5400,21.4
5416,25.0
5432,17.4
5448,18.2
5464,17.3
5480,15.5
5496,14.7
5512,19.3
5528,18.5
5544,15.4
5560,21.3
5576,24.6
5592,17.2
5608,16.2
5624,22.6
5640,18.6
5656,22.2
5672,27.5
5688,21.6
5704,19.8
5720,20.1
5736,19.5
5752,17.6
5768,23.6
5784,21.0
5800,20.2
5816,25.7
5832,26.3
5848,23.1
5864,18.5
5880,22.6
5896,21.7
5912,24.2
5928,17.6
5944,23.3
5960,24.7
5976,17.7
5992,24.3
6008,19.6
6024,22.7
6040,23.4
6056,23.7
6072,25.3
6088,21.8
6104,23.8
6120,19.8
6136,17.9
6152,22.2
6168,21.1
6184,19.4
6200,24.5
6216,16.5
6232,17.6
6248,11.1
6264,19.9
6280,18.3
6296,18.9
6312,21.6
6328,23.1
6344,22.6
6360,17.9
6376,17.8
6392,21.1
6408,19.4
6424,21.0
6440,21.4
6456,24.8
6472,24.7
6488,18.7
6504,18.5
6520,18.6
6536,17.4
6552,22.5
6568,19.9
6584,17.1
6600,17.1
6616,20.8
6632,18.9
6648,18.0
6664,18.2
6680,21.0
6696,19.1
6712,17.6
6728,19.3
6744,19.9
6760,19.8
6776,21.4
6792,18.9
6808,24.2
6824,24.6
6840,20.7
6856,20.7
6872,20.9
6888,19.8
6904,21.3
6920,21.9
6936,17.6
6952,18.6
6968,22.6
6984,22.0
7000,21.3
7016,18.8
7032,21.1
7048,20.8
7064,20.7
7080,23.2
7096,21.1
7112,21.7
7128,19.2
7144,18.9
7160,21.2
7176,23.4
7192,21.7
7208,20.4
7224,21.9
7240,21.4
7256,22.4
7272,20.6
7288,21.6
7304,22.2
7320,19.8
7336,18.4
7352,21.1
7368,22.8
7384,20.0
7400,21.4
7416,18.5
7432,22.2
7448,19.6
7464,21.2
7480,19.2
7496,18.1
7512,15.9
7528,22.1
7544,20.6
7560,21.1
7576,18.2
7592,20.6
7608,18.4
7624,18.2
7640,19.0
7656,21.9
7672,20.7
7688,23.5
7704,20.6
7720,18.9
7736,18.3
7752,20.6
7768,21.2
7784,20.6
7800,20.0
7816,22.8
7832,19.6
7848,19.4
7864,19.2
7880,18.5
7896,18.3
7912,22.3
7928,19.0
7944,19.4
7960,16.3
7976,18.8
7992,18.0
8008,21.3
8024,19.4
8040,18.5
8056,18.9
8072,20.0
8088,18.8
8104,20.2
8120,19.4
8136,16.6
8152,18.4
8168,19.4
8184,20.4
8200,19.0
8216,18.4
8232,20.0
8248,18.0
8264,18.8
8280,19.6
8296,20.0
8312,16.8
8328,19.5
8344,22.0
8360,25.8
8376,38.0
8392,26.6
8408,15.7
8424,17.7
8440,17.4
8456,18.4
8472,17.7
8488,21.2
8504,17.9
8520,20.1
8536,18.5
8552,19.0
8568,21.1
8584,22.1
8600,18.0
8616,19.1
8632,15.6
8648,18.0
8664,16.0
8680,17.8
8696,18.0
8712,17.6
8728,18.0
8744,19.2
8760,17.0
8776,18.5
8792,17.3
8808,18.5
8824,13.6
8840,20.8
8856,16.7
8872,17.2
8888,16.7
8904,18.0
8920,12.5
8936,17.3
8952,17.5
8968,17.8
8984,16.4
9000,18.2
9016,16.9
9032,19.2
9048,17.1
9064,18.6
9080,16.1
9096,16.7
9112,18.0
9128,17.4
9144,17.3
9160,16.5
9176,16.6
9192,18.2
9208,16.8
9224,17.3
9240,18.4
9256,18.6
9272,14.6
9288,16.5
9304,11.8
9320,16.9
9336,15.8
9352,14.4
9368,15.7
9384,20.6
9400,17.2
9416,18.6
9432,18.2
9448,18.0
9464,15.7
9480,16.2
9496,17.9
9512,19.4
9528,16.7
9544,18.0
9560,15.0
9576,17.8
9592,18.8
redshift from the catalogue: 0.275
